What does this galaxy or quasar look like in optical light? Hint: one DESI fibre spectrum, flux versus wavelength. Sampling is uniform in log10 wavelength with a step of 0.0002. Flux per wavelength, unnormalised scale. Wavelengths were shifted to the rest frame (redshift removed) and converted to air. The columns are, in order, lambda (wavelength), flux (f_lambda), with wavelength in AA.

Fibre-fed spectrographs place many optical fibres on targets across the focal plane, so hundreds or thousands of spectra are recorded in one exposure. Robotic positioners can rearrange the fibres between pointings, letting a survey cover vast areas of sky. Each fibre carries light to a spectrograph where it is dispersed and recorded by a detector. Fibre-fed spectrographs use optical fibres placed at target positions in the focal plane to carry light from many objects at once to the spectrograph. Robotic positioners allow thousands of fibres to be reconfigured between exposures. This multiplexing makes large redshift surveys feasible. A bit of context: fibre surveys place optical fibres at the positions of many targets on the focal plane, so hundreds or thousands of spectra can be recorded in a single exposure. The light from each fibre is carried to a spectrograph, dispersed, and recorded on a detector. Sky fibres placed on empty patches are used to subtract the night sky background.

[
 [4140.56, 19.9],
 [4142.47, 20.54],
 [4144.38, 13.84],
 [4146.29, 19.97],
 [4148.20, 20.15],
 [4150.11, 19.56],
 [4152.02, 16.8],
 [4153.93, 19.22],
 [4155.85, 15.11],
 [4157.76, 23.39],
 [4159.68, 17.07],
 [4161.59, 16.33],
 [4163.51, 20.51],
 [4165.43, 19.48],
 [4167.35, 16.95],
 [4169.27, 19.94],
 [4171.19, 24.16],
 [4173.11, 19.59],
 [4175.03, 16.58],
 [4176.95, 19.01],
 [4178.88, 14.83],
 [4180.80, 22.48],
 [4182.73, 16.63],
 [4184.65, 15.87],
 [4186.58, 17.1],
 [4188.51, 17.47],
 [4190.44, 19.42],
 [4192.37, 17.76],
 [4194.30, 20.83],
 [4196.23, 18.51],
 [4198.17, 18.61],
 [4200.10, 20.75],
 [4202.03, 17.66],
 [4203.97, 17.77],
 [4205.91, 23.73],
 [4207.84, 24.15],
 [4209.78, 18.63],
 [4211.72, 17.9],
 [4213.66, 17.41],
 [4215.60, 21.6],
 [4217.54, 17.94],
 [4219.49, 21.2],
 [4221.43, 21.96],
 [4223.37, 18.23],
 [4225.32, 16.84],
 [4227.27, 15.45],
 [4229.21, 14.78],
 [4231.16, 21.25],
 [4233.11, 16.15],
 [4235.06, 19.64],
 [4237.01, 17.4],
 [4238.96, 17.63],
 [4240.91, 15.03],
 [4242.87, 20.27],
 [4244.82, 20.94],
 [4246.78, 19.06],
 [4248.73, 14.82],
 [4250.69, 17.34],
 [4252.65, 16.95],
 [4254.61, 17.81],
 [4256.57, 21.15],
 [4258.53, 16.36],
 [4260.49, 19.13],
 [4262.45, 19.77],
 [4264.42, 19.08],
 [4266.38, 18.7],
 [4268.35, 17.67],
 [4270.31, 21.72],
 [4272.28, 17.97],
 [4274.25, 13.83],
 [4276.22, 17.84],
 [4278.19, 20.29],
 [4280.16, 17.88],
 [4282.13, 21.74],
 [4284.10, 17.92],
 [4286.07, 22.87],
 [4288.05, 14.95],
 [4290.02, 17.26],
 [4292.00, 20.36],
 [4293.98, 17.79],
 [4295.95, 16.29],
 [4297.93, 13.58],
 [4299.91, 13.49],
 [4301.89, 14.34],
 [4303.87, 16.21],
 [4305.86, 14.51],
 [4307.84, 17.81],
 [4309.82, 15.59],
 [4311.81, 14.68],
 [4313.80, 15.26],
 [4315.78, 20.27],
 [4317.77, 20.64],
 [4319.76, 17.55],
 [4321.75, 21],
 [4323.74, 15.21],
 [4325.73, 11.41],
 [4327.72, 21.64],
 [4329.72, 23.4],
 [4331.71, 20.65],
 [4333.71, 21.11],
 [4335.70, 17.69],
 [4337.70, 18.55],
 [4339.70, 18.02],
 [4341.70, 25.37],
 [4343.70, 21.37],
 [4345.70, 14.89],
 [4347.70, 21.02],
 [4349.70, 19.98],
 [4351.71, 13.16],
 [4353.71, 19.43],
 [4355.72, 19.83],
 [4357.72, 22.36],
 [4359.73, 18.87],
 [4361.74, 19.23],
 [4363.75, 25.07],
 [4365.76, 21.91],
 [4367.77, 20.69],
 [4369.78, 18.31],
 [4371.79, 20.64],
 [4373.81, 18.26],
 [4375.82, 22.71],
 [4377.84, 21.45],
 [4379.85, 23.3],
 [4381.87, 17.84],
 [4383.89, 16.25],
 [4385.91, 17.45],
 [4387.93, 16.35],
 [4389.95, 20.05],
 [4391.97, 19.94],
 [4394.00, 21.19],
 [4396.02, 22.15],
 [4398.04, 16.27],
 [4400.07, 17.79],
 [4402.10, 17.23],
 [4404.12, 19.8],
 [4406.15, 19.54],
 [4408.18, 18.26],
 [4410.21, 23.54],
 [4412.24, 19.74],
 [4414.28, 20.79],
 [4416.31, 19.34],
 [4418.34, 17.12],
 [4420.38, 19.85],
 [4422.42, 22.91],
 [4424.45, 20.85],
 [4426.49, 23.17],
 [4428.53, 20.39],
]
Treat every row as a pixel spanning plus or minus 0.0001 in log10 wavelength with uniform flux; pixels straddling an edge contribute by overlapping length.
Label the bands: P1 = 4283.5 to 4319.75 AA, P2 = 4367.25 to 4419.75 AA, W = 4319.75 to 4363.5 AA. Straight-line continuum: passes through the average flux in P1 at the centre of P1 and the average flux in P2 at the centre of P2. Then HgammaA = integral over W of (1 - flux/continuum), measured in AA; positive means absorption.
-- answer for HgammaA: -3.2 AA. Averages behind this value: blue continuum 16.9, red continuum 19.5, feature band 19.3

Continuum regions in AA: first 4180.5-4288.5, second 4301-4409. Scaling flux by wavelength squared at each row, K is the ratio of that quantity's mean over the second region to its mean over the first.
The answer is 1.1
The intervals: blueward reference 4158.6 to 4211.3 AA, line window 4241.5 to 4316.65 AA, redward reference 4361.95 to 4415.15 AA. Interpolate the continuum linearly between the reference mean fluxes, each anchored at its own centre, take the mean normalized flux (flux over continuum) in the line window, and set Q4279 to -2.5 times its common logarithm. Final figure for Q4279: 0.098 mag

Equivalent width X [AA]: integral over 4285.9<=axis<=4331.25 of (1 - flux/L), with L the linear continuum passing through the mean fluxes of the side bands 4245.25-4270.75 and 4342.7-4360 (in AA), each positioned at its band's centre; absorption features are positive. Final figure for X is 3.8 AA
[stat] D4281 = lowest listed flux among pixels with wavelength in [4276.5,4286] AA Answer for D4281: 17.88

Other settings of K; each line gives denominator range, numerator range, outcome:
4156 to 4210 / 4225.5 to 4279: 0.98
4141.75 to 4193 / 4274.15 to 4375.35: 1.08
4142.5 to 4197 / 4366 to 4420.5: 1.17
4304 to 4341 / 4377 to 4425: 1.12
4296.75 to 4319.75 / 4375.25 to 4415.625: 1.26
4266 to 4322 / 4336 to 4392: 1.16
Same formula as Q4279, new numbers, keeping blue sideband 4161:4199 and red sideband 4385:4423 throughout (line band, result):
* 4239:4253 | 0.06 mag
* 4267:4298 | 0.04 mag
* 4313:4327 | 0.10 mag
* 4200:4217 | -0.06 mag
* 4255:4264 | -0.01 mag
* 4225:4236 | 0.09 mag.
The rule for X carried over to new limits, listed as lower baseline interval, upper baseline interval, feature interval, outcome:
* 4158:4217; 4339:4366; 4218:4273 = 2.8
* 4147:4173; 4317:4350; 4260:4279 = 0.7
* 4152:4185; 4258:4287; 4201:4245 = -0.1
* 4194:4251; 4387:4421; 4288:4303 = 2.3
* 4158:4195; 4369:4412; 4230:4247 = 0.3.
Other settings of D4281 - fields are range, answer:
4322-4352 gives 11.41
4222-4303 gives 13.49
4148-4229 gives 14.83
